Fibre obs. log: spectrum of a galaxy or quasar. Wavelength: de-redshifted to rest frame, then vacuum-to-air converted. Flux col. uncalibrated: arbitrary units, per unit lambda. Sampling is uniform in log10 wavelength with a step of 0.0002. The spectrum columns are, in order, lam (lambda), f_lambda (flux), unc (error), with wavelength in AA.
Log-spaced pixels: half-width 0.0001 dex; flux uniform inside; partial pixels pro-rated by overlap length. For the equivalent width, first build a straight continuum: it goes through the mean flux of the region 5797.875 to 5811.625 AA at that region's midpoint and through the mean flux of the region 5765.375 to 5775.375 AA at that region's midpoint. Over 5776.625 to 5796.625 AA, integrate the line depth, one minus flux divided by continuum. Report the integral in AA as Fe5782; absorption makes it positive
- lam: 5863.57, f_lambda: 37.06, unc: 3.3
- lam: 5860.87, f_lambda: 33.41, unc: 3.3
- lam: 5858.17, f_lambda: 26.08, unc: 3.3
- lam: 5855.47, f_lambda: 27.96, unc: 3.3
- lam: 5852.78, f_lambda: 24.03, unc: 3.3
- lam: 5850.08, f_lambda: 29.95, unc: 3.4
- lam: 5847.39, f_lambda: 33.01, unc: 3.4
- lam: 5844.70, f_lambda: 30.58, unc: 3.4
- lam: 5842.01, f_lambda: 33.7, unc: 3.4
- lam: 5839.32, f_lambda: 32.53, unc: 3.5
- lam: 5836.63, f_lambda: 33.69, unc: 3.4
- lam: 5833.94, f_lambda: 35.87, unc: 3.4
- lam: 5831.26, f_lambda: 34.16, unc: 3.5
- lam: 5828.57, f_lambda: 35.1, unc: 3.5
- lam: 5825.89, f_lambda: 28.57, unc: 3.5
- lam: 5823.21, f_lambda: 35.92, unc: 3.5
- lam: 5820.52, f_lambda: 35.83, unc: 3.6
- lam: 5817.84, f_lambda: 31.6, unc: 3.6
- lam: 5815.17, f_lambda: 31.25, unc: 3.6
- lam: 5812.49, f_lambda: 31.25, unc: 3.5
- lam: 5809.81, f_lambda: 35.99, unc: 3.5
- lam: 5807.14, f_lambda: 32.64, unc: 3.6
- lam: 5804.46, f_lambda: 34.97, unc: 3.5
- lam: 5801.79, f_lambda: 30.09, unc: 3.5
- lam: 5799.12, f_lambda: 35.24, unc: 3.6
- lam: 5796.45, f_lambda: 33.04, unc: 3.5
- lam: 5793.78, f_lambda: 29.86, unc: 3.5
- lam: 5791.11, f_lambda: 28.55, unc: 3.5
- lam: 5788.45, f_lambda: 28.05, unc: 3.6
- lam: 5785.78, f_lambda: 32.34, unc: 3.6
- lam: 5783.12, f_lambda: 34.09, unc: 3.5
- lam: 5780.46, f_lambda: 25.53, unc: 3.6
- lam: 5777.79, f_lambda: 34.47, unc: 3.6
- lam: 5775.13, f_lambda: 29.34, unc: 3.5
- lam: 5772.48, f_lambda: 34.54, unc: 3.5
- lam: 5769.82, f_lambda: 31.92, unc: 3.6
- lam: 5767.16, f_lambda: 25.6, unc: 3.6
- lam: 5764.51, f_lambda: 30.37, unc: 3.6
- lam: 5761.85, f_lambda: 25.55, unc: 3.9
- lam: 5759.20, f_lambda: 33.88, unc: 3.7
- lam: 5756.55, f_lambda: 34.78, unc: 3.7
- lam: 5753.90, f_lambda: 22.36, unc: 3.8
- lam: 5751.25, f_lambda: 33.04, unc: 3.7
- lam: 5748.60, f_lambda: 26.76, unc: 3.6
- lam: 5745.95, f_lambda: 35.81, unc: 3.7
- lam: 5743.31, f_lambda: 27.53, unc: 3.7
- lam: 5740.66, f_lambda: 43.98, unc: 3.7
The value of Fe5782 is 0.9 AA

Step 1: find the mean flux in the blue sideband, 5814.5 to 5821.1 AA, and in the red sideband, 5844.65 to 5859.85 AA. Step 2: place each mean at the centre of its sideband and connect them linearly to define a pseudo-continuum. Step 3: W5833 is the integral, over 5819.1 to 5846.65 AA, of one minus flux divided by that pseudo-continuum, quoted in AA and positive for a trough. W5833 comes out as -2.4 AA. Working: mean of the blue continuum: 32.8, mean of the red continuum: 28.5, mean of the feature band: 33.6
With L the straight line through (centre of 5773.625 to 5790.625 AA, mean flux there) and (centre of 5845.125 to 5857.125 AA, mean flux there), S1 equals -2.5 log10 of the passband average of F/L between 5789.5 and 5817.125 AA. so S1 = -0.08 mag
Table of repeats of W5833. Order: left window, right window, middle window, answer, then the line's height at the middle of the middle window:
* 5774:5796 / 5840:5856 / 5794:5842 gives -4.9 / 30.2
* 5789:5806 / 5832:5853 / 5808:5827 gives -0.6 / 31.9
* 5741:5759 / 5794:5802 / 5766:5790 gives 1.0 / 32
